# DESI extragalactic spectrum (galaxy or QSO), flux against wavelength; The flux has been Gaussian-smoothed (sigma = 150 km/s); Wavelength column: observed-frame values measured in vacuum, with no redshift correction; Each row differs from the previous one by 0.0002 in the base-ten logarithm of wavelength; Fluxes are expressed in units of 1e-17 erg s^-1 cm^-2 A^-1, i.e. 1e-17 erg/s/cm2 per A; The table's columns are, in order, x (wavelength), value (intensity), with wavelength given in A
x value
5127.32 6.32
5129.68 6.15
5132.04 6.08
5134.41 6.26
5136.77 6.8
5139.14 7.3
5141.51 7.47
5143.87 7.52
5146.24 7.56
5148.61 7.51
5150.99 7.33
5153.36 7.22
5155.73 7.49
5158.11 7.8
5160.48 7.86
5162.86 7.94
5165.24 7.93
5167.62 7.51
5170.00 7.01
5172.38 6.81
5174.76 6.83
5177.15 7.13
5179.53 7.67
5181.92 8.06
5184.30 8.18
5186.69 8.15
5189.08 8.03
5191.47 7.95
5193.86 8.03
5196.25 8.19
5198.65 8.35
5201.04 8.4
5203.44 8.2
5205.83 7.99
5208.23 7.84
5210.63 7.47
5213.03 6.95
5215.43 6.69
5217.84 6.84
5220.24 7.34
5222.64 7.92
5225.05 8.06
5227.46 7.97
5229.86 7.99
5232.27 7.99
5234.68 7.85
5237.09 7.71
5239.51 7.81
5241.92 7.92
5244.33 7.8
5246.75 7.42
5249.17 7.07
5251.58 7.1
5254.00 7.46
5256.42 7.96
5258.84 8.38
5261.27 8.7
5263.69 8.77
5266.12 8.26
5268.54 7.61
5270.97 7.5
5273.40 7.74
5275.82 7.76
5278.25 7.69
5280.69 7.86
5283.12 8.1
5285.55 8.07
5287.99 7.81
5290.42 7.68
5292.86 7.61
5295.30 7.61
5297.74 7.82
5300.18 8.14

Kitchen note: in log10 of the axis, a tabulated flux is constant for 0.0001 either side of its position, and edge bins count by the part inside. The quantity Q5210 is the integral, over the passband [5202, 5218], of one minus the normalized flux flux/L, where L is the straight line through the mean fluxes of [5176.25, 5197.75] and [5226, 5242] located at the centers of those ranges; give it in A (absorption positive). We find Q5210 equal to 0.9 A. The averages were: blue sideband 7.95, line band 7.47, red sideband 7.89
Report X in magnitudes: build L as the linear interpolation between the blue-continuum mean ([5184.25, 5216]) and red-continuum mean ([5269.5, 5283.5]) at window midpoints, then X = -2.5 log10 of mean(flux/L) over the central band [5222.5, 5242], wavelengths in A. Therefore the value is -0.01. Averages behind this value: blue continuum 7.9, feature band 7.91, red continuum 7.75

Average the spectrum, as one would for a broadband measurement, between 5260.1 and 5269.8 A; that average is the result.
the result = 8.33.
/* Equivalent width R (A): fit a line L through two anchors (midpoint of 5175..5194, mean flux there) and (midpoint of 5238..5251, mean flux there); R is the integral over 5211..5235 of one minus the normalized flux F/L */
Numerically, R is 0.4 A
